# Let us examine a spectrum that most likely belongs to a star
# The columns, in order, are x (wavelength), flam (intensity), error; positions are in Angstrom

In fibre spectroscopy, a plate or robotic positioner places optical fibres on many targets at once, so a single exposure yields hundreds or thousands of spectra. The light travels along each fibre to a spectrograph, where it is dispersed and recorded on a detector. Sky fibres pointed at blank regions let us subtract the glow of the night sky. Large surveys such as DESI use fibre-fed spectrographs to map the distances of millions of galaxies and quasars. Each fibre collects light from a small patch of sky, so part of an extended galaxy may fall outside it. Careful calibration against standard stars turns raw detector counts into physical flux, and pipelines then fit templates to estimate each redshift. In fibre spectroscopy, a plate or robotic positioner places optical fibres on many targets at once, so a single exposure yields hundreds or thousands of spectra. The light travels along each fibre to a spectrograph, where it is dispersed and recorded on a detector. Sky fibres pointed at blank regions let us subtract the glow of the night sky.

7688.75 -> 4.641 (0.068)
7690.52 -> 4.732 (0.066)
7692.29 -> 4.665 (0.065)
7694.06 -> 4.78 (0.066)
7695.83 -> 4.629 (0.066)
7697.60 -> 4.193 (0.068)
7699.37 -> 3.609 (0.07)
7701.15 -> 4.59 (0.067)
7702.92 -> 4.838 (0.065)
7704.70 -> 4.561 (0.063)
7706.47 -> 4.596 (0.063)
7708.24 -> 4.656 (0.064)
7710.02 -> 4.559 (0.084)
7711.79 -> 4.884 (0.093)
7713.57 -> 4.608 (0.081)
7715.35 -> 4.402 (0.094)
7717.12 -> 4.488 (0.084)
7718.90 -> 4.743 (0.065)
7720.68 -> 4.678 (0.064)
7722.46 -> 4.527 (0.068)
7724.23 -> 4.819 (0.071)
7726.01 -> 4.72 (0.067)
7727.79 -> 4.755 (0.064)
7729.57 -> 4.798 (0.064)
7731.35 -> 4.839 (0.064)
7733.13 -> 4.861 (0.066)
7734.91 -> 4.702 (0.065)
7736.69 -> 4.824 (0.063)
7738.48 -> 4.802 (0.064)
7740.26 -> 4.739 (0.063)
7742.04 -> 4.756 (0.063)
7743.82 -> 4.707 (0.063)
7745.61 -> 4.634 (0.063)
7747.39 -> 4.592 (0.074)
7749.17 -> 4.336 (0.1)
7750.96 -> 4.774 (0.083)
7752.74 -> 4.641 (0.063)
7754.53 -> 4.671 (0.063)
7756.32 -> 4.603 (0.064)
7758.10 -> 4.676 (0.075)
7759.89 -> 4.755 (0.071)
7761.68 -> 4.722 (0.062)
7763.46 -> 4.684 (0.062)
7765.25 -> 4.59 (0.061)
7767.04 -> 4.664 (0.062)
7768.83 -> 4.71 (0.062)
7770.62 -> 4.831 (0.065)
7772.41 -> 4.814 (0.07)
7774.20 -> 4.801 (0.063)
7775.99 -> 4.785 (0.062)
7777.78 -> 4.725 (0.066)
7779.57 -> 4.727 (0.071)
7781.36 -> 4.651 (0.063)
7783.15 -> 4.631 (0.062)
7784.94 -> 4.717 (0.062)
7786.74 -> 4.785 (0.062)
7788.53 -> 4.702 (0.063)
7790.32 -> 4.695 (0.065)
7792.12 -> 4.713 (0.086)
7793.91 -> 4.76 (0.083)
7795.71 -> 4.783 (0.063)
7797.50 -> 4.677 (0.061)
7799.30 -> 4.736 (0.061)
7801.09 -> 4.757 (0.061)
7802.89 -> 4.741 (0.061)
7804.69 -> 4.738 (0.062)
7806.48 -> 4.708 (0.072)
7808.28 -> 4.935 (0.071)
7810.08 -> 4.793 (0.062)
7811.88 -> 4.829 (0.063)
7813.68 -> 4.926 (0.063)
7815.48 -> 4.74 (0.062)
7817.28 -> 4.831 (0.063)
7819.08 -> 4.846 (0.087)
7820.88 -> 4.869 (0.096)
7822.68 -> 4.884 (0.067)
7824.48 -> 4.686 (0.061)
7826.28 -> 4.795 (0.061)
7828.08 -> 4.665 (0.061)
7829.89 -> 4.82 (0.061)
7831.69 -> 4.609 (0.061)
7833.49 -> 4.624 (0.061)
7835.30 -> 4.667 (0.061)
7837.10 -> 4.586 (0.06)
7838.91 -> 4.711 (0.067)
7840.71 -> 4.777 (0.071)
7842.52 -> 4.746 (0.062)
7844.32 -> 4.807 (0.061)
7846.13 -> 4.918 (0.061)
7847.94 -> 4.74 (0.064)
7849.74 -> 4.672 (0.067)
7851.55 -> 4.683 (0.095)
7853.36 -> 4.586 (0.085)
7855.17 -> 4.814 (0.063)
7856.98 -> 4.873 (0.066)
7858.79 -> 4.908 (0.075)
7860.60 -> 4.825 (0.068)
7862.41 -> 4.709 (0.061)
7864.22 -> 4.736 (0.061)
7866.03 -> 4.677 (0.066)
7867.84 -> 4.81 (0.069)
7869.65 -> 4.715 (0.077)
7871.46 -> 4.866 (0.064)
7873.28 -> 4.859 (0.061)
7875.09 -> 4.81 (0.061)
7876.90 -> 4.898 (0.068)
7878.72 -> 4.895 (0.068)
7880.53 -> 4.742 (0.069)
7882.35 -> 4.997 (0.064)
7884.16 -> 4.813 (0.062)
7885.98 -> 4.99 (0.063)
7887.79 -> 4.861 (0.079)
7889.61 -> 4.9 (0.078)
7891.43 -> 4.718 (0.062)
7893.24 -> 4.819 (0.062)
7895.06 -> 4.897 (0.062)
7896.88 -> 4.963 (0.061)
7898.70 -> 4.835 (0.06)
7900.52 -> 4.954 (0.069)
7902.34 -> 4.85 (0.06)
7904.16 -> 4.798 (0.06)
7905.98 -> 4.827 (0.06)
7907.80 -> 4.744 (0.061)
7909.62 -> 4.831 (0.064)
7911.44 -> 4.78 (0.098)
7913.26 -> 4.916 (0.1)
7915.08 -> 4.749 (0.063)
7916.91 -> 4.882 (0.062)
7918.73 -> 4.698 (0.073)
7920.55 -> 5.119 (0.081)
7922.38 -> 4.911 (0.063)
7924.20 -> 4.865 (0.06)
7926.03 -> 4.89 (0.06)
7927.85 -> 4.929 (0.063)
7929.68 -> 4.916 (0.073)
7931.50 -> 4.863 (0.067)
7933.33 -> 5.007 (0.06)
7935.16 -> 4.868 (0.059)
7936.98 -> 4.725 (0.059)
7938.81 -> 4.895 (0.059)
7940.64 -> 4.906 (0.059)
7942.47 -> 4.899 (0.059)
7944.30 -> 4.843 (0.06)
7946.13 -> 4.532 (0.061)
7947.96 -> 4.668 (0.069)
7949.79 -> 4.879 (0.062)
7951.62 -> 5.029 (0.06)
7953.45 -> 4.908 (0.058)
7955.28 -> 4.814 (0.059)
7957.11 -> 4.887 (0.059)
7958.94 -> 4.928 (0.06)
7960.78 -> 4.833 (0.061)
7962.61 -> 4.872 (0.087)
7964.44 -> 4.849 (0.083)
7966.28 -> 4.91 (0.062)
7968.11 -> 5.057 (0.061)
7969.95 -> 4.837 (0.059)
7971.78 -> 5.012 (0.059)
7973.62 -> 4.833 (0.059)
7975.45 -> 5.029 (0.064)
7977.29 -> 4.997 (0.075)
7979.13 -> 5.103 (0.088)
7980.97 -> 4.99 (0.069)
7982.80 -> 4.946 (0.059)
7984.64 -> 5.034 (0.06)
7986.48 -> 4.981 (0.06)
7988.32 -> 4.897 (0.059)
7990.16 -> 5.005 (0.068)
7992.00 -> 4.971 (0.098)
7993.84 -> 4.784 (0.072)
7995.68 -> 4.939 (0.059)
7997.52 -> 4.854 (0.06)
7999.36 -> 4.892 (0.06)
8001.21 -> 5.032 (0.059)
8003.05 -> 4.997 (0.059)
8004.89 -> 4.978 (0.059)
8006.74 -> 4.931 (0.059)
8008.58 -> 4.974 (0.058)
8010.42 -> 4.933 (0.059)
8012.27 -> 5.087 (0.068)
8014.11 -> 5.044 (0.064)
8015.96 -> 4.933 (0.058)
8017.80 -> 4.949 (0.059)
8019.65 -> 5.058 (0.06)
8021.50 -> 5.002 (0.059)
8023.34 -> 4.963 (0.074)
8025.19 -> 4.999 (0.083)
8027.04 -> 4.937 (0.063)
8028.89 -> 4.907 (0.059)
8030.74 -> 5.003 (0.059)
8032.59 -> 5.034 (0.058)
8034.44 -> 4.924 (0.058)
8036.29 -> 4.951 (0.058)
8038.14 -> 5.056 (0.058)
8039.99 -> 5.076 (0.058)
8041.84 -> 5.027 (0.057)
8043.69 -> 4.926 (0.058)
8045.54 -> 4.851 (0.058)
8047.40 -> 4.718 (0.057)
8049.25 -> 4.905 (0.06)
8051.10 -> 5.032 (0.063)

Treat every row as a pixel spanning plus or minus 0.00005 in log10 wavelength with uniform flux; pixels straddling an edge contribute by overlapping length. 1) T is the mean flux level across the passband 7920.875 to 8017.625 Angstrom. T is 4.92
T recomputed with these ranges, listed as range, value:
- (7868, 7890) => 4.86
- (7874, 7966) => 4.86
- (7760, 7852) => 4.75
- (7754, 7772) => 4.69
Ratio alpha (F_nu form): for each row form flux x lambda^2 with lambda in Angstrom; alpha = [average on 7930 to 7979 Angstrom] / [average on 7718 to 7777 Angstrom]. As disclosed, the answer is 1.1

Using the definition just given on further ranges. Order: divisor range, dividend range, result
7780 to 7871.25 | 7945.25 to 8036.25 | 1.08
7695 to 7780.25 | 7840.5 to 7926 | 1.08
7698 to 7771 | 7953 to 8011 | 1.13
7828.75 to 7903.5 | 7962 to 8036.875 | 1.07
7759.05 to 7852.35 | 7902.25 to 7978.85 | 1.06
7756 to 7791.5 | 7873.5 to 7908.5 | 1.06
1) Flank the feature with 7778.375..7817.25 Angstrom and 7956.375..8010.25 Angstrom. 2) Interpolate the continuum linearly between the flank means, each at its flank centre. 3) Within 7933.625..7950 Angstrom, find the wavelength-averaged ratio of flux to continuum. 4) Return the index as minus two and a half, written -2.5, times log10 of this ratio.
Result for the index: 0.02 mag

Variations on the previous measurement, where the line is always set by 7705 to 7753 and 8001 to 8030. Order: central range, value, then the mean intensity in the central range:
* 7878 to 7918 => 0.00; 4.85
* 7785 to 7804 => 0.00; 4.73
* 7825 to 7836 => 0.02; 4.7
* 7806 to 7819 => -0.01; 4.83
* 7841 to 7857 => 0.01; 4.75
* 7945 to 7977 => 0.01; 4.88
